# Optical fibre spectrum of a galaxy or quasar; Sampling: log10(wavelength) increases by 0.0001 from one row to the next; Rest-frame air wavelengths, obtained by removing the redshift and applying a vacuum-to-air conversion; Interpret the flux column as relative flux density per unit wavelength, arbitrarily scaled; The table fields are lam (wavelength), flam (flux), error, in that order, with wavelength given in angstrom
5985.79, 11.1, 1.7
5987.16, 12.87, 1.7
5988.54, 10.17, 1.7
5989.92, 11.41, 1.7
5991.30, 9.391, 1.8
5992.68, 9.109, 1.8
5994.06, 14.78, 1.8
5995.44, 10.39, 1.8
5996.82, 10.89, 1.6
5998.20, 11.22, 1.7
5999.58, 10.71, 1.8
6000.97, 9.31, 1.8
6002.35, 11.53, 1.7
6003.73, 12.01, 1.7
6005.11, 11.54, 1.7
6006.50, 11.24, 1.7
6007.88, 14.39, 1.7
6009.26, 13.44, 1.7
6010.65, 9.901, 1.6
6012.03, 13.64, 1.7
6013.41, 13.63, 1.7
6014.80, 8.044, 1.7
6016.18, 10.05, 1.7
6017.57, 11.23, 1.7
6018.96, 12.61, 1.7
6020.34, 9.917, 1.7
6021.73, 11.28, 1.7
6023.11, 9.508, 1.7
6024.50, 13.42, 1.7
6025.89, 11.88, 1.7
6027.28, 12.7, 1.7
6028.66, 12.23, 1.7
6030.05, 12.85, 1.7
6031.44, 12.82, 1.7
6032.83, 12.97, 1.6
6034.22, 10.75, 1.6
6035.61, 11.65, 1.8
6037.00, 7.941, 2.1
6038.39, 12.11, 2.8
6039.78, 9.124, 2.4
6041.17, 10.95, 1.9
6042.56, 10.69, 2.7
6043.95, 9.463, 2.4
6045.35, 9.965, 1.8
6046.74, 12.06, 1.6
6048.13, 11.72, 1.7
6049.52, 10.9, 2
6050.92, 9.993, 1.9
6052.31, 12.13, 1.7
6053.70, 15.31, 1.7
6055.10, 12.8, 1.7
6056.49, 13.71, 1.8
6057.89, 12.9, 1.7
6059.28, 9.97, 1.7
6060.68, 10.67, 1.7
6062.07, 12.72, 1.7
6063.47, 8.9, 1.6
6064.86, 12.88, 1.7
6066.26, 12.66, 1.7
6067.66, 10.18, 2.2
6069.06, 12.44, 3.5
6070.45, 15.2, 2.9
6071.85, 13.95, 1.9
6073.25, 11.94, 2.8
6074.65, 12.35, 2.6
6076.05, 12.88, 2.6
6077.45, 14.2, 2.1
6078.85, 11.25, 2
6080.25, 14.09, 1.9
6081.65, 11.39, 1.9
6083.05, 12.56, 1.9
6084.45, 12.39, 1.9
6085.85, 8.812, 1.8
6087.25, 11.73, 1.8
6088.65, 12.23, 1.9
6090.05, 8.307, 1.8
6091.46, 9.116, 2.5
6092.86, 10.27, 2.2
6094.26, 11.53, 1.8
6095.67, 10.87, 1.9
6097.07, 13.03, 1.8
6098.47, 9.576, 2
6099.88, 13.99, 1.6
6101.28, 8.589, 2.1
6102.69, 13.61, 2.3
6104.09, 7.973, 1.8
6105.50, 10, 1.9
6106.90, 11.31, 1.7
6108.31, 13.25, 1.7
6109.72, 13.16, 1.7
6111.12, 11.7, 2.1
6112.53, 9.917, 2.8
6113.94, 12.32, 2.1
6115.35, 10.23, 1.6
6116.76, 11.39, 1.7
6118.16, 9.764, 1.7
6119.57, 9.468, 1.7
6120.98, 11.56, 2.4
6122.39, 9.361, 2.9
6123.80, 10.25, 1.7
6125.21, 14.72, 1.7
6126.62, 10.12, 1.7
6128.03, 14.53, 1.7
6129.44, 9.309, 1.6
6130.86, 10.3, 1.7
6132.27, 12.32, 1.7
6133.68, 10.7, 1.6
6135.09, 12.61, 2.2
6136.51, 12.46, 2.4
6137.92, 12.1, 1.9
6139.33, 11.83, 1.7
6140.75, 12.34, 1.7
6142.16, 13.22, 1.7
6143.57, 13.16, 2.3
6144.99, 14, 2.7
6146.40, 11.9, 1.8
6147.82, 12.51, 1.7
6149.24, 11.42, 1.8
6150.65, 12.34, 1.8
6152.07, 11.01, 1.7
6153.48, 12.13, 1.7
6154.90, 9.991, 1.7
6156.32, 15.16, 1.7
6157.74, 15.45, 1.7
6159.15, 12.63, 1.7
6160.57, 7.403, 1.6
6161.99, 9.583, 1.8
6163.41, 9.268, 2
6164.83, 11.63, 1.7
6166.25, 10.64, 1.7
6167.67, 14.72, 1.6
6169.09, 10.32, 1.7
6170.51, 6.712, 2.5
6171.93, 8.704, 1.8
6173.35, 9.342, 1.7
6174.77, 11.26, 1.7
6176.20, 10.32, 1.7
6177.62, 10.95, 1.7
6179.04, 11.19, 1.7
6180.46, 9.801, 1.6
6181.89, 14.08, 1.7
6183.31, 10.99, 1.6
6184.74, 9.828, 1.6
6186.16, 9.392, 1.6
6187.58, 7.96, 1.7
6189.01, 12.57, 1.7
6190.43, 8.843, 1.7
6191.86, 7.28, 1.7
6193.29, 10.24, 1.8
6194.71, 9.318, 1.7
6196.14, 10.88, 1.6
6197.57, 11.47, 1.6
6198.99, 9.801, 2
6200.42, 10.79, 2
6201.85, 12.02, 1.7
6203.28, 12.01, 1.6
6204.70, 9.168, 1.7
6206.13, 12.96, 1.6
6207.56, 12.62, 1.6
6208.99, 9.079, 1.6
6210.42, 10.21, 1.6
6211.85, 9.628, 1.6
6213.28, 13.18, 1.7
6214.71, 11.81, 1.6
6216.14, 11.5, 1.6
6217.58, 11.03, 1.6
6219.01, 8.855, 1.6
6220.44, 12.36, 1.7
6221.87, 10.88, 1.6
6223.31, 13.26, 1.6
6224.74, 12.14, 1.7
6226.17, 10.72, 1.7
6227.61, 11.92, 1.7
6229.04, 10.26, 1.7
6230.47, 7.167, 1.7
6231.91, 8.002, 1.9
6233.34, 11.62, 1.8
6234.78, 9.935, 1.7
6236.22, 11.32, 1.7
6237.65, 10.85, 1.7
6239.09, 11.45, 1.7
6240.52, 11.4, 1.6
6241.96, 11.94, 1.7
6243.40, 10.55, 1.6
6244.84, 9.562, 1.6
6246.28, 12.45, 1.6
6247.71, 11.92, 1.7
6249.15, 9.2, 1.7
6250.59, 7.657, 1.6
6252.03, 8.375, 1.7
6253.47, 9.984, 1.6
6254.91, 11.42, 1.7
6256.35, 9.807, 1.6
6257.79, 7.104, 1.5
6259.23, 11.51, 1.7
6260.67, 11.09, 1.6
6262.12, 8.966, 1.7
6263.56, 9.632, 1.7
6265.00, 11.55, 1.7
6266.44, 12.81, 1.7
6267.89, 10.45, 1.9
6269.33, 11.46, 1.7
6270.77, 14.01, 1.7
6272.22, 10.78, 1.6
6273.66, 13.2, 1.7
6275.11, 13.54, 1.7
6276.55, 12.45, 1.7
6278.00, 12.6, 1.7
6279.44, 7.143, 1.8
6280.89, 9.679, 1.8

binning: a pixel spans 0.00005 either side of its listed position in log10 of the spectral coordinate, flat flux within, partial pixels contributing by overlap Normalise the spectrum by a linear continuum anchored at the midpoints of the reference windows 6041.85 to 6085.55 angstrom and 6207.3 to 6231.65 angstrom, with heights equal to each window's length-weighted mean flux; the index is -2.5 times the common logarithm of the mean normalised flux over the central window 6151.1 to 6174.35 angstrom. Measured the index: 0.04 mag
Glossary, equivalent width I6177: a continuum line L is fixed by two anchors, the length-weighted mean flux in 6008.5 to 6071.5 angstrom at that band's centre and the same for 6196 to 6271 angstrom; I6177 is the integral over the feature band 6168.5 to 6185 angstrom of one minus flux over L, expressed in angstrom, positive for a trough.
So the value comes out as 1.1 angstrom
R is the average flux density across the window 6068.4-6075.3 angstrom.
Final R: 13.2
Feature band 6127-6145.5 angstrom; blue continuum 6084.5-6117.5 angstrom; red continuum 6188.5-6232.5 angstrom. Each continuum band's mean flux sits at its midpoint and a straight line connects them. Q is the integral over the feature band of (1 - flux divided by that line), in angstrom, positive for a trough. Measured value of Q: -2.1 angstrom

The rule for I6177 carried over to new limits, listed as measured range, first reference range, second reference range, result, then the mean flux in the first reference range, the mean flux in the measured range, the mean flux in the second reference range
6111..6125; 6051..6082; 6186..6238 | 1.3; 12.4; 10.7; 10.6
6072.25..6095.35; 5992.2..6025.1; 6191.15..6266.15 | -0.9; 11.4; 11.6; 10.6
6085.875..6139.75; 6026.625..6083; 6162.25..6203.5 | 0.2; 11.9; 11.2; 10.4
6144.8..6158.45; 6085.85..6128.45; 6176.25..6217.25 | -2.1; 11.1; 12.5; 10.7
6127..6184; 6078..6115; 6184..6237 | -3.0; 11.3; 11.5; 10.6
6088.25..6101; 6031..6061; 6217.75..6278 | 0.4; 11.4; 10.9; 10.8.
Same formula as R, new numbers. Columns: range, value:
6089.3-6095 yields 9.82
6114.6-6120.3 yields 10.2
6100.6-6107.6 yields 10.3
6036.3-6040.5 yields 9.74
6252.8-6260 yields 9.98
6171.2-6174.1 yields 9.05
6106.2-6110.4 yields 12.6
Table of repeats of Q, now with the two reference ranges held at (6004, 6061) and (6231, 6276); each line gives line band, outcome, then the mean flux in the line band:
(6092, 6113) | 0.1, 11.3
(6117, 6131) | 0.3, 11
